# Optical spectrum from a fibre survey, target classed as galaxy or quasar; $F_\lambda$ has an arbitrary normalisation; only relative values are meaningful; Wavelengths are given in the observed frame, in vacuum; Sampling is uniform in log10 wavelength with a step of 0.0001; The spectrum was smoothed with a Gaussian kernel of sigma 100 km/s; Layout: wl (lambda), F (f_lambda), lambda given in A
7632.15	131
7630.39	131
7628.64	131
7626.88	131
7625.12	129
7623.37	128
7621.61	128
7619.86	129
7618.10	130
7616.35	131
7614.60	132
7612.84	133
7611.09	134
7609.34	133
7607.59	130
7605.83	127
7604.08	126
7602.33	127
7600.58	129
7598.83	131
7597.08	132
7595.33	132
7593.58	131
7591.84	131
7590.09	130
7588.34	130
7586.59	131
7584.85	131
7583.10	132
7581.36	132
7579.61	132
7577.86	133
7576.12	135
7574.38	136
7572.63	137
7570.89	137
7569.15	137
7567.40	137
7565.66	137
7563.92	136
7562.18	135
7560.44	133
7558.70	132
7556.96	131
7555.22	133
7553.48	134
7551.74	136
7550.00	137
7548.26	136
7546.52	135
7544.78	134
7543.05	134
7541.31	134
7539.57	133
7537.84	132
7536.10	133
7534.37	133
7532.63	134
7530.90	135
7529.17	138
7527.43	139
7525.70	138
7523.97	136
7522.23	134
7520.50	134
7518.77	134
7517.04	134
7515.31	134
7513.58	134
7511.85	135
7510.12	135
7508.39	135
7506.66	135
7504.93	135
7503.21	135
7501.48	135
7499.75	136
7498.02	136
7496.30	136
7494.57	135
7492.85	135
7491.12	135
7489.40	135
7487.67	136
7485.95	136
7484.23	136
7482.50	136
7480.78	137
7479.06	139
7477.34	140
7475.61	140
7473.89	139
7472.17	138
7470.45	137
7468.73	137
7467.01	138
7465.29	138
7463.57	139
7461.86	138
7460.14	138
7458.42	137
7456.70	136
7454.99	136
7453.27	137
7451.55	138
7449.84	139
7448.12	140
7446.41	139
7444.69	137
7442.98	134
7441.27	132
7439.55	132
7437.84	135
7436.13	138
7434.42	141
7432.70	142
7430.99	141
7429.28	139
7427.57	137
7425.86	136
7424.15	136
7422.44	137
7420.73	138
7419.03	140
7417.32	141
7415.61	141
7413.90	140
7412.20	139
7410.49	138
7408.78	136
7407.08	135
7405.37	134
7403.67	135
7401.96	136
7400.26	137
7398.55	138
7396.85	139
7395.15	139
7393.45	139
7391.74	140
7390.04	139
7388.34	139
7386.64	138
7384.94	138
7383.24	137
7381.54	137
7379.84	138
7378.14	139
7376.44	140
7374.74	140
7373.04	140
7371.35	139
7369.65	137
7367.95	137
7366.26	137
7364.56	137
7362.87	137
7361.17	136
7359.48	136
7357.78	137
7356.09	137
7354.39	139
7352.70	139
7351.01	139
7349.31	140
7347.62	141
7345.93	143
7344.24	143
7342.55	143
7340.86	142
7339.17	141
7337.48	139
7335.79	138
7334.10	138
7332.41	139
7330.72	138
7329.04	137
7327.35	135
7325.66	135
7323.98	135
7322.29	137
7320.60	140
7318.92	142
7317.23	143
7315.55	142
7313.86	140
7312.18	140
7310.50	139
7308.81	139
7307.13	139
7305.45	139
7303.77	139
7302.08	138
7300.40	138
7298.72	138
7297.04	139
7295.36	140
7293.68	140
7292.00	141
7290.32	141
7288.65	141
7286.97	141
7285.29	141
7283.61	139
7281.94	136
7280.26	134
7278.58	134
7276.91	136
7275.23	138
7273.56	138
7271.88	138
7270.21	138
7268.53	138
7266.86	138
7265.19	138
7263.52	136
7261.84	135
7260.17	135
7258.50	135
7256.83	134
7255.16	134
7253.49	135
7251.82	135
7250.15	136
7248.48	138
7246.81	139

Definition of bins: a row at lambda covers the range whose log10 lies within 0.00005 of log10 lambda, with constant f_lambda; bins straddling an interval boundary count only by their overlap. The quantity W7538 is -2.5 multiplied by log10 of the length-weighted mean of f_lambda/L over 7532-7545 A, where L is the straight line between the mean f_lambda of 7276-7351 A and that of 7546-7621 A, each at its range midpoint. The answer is 0.00 mag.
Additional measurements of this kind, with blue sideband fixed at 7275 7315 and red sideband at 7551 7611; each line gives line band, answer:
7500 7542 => -0.007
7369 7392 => -0.014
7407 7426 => -0.017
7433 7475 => -0.016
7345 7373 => -0.007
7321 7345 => -0.005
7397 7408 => 0.003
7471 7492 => -0.020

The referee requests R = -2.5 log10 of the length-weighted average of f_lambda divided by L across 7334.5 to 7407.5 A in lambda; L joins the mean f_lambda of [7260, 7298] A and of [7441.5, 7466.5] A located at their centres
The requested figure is -0.01 mag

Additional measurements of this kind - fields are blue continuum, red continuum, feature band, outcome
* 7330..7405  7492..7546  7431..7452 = 0.00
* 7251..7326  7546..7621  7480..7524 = -0.01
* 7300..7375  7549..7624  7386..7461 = -0.01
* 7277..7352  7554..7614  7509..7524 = 0.00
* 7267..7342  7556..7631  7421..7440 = -0.02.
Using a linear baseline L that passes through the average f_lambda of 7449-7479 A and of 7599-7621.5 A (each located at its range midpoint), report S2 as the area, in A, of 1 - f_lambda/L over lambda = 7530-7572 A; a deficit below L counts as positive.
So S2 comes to -0.4 A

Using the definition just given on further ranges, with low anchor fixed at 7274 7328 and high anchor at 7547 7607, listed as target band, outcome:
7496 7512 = -0.11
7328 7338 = 0.00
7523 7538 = -0.19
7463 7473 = -0.20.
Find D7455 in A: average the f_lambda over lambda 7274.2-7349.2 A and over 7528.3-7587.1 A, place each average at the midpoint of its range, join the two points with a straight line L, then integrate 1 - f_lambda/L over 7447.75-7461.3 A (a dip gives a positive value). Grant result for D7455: -0.1 A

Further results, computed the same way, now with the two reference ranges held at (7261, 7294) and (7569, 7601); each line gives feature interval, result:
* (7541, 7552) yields -0.2 A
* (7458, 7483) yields -0.7 A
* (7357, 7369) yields 0.0 A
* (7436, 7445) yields 0.1 A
